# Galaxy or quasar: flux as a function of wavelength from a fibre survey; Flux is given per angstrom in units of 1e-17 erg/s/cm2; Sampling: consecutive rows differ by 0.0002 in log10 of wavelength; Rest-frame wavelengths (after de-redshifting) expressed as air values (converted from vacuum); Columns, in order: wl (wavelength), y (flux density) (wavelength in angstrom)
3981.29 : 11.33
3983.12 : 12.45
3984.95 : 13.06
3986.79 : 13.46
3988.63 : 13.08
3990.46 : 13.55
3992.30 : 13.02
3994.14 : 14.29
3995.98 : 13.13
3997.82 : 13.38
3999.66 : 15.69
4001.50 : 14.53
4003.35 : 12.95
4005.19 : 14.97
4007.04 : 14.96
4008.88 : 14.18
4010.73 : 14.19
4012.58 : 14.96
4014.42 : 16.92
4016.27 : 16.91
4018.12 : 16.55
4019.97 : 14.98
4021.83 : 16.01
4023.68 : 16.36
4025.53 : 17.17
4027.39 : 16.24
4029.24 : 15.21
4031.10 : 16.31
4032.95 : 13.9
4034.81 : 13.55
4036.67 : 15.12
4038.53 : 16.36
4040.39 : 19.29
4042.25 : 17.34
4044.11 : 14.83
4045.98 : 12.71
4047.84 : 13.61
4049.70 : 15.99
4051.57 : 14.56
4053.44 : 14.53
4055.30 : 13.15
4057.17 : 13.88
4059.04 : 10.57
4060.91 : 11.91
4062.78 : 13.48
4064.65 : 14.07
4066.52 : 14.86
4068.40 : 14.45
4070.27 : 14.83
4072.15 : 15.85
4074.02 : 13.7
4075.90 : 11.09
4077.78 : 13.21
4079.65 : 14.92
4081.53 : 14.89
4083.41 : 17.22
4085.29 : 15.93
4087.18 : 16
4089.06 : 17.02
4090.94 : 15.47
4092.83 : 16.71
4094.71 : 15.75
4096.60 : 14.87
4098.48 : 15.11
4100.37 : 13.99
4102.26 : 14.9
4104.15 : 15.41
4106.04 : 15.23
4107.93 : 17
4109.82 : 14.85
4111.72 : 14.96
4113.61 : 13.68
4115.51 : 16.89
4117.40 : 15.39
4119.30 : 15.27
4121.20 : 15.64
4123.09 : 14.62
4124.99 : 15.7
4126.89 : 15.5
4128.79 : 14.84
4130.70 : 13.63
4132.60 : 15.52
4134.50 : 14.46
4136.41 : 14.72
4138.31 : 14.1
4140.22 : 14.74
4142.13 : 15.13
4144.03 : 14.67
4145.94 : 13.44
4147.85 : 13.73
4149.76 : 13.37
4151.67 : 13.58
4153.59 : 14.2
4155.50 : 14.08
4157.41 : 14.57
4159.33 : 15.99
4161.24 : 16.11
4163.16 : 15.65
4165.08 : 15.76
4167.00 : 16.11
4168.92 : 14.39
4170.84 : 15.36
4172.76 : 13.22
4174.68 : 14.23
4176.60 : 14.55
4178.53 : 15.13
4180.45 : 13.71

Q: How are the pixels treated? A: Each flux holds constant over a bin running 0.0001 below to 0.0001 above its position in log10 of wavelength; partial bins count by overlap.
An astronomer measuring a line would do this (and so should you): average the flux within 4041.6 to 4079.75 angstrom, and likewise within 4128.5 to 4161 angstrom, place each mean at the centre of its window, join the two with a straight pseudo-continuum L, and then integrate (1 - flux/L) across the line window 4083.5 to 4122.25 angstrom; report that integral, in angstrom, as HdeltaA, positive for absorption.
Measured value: -3.71 angstrom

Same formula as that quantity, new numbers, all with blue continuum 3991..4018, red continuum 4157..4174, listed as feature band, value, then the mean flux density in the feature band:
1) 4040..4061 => 0.7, 14.3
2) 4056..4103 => 1.0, 14.6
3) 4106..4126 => -0.5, 15.4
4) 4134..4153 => 1.2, 14.2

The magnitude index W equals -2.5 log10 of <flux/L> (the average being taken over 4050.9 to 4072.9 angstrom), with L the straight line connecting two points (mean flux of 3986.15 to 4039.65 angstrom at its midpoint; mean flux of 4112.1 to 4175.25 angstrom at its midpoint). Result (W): 0.080 mag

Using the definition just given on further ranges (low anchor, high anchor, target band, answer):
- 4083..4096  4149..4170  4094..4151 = 0.05 mag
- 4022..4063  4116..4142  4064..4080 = 0.06 mag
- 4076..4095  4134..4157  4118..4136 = -0.03 mag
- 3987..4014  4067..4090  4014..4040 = -0.11 mag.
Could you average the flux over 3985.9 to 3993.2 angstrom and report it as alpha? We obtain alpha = 13.3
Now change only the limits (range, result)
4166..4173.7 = 14.8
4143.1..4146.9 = 14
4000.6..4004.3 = 13.7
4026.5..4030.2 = 15.7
